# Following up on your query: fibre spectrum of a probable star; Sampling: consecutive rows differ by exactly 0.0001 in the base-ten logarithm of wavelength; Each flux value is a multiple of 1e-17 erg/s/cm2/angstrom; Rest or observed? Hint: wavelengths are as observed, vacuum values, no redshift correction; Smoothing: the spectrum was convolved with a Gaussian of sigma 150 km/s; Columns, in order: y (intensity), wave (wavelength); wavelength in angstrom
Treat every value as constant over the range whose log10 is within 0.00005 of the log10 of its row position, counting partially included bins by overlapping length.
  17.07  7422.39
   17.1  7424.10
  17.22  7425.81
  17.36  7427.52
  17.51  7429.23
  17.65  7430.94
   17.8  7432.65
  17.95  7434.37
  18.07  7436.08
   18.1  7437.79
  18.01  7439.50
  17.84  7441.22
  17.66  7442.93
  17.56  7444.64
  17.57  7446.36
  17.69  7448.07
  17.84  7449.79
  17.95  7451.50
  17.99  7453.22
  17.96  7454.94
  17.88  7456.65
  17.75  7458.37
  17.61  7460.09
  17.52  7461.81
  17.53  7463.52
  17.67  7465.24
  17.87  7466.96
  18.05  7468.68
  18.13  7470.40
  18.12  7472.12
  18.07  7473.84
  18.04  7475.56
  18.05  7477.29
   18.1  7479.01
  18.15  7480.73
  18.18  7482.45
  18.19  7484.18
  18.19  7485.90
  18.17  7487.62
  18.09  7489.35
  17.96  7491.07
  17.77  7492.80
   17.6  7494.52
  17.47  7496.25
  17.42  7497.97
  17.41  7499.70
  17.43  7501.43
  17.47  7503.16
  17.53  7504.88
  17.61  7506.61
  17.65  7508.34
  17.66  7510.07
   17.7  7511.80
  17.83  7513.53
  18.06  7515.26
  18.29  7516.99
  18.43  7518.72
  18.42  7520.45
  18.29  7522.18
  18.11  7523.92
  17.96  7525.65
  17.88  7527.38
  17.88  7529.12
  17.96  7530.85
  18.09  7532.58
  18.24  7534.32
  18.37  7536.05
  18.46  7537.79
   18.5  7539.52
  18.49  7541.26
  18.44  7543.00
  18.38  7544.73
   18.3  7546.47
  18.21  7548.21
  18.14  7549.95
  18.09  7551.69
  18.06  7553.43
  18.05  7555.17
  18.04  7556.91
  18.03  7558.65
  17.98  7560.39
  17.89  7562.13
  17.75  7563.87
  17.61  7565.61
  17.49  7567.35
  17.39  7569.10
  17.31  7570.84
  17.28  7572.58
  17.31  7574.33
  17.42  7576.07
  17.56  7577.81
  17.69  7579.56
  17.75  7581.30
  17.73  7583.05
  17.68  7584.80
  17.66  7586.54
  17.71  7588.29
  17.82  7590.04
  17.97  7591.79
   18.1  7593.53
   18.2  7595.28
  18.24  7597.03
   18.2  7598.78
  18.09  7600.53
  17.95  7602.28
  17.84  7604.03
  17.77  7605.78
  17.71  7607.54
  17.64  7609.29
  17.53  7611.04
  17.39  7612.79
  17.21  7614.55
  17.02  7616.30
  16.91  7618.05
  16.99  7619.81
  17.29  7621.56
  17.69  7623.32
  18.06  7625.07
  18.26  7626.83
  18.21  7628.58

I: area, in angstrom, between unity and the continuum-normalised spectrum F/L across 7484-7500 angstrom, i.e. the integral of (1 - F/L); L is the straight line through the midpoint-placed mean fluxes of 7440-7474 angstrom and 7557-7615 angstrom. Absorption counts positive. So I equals 0.0 angstrom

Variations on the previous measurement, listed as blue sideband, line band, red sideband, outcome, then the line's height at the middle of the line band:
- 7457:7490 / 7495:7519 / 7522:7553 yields 0.5 angstrom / 18.1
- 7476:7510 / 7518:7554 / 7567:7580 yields -1.3 angstrom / 17.6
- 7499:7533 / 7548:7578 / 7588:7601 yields 0.4 angstrom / 18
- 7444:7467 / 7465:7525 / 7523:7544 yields 0.2 angstrom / 18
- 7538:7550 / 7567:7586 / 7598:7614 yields 0.6 angstrom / 18.1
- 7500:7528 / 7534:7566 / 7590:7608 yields -0.4 angstrom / 17.9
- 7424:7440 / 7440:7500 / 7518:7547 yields 0.1 angstrom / 17.9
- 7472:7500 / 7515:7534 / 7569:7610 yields -0.3 angstrom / 17.9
